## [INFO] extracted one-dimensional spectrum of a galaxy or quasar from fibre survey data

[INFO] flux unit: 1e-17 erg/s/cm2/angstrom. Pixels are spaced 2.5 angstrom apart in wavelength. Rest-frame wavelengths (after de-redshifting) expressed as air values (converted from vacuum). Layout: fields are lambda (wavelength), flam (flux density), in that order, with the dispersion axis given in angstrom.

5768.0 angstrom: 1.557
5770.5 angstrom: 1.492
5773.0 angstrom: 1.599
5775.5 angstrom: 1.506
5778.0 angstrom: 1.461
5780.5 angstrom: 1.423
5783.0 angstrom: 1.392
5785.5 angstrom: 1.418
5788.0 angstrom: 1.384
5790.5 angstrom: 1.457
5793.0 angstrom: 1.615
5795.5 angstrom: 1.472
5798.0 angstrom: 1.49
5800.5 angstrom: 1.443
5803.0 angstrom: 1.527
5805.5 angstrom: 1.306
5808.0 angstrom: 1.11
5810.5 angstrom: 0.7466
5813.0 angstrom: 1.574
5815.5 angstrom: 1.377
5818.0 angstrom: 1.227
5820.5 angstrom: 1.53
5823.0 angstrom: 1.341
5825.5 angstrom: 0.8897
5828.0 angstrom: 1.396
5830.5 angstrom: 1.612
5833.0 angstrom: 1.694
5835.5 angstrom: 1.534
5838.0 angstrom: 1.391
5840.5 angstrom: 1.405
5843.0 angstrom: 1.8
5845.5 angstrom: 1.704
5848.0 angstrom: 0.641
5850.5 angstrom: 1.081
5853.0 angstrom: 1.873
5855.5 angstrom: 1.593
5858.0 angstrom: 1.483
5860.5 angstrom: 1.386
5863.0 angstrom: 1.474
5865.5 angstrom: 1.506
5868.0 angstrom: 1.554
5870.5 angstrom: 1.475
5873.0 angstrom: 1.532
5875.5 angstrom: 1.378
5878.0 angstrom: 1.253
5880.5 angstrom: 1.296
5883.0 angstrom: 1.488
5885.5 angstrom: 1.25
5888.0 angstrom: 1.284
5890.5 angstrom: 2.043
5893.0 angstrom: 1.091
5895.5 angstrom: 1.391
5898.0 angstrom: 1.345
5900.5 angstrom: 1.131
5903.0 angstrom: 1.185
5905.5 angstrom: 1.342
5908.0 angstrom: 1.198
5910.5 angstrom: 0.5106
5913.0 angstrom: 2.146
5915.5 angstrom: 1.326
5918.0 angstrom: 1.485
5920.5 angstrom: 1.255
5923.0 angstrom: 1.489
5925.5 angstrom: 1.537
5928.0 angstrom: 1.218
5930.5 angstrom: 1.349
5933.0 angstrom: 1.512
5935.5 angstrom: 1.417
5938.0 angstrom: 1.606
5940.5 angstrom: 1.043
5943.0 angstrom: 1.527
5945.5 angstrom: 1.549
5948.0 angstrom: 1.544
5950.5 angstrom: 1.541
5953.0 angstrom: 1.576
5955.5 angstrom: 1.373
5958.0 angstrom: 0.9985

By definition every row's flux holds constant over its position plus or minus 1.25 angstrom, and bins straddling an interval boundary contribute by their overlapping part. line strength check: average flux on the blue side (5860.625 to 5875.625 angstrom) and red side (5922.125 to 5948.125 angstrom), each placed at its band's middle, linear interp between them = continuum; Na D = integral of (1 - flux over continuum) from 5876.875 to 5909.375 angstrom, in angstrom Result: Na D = 3.1 angstrom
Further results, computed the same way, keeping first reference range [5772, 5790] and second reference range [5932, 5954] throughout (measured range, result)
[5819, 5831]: 1.0 angstrom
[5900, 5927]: 2.6 angstrom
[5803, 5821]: 2.3 angstrom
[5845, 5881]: 1.3 angstrom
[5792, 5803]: -0.4 angstrom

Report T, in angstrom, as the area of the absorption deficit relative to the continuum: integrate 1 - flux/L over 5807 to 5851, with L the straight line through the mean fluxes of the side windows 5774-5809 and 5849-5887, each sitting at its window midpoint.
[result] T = 2.8 angstrom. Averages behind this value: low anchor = 1.43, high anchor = 1.44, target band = 1.34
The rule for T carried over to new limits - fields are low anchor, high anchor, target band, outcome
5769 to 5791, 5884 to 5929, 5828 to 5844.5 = -1.77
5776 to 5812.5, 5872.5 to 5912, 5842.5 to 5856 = -0.89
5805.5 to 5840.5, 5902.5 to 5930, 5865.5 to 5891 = -1.90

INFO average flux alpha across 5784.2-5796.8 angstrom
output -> 1.47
